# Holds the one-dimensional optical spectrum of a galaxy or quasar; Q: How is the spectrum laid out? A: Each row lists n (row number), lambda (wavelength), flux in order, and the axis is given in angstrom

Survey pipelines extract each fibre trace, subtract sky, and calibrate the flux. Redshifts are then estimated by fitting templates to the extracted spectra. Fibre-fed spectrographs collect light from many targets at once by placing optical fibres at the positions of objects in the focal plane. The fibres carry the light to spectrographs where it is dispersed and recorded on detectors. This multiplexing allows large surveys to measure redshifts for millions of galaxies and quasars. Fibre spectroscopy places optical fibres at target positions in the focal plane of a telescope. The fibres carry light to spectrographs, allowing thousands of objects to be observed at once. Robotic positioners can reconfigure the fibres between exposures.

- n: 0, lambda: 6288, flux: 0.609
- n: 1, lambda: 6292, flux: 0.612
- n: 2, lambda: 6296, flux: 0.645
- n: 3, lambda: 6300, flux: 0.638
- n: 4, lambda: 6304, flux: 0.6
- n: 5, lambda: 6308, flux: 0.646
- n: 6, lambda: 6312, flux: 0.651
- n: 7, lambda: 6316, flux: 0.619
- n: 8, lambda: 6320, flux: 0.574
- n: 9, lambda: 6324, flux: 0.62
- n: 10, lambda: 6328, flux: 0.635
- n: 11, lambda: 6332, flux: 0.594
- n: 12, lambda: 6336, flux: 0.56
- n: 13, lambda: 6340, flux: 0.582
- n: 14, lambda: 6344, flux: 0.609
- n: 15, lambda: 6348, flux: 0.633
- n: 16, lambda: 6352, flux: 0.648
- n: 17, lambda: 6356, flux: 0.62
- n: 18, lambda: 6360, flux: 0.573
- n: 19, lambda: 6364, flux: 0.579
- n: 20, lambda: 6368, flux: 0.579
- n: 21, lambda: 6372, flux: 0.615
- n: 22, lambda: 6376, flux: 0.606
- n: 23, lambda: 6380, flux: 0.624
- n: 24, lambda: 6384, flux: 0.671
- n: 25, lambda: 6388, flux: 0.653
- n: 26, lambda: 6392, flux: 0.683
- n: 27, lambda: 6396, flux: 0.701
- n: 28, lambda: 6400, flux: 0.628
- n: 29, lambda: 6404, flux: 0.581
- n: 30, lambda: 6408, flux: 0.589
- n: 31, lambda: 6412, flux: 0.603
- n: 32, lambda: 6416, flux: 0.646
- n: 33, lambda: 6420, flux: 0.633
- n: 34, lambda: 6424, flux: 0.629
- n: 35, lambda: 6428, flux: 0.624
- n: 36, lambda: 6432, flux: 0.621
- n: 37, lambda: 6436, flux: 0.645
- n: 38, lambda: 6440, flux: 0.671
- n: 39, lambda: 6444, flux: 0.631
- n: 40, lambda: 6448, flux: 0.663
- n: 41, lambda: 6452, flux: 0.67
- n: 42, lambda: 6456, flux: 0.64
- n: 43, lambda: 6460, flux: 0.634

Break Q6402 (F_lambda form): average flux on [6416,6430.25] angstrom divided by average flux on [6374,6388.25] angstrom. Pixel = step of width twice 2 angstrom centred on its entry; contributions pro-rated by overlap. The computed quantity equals 1.0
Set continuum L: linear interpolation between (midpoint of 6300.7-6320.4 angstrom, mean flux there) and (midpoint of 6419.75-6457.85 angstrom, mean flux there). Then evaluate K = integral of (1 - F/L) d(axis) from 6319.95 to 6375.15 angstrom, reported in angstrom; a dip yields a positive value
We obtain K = 2.3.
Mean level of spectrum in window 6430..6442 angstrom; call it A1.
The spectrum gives 0.646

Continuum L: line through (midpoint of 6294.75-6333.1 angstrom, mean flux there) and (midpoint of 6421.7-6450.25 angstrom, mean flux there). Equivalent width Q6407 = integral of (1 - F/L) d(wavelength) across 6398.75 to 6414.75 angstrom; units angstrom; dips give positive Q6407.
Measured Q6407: 0.9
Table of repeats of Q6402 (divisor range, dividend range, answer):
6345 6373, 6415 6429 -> 1.04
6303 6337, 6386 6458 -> 1.04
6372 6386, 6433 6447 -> 1.03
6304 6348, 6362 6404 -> 1.04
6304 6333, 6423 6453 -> 1.04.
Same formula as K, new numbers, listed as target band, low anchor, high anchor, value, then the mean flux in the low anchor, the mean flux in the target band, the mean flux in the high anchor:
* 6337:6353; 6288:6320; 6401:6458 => 0.4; 0.625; 0.613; 0.632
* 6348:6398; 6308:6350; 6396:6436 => -1.1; 0.61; 0.629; 0.623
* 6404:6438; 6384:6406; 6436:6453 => 1.7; 0.651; 0.621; 0.656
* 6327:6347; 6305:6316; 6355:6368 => 0.5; 0.639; 0.596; 0.587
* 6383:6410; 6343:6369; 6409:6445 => -0.9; 0.607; 0.643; 0.632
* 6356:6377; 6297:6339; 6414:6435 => 1.0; 0.614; 0.592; 0.631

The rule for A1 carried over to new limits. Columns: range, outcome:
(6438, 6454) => 0.659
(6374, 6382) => 0.615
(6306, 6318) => 0.639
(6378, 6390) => 0.649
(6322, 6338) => 0.602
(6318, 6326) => 0.597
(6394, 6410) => 0.625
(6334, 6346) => 0.584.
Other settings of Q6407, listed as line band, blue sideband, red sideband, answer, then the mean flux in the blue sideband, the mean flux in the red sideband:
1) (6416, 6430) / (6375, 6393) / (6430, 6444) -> 0.3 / 0.648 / 0.644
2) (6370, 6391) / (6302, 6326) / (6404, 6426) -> -0.6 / 0.618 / 0.616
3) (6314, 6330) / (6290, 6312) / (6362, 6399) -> 0.5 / 0.63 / 0.634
